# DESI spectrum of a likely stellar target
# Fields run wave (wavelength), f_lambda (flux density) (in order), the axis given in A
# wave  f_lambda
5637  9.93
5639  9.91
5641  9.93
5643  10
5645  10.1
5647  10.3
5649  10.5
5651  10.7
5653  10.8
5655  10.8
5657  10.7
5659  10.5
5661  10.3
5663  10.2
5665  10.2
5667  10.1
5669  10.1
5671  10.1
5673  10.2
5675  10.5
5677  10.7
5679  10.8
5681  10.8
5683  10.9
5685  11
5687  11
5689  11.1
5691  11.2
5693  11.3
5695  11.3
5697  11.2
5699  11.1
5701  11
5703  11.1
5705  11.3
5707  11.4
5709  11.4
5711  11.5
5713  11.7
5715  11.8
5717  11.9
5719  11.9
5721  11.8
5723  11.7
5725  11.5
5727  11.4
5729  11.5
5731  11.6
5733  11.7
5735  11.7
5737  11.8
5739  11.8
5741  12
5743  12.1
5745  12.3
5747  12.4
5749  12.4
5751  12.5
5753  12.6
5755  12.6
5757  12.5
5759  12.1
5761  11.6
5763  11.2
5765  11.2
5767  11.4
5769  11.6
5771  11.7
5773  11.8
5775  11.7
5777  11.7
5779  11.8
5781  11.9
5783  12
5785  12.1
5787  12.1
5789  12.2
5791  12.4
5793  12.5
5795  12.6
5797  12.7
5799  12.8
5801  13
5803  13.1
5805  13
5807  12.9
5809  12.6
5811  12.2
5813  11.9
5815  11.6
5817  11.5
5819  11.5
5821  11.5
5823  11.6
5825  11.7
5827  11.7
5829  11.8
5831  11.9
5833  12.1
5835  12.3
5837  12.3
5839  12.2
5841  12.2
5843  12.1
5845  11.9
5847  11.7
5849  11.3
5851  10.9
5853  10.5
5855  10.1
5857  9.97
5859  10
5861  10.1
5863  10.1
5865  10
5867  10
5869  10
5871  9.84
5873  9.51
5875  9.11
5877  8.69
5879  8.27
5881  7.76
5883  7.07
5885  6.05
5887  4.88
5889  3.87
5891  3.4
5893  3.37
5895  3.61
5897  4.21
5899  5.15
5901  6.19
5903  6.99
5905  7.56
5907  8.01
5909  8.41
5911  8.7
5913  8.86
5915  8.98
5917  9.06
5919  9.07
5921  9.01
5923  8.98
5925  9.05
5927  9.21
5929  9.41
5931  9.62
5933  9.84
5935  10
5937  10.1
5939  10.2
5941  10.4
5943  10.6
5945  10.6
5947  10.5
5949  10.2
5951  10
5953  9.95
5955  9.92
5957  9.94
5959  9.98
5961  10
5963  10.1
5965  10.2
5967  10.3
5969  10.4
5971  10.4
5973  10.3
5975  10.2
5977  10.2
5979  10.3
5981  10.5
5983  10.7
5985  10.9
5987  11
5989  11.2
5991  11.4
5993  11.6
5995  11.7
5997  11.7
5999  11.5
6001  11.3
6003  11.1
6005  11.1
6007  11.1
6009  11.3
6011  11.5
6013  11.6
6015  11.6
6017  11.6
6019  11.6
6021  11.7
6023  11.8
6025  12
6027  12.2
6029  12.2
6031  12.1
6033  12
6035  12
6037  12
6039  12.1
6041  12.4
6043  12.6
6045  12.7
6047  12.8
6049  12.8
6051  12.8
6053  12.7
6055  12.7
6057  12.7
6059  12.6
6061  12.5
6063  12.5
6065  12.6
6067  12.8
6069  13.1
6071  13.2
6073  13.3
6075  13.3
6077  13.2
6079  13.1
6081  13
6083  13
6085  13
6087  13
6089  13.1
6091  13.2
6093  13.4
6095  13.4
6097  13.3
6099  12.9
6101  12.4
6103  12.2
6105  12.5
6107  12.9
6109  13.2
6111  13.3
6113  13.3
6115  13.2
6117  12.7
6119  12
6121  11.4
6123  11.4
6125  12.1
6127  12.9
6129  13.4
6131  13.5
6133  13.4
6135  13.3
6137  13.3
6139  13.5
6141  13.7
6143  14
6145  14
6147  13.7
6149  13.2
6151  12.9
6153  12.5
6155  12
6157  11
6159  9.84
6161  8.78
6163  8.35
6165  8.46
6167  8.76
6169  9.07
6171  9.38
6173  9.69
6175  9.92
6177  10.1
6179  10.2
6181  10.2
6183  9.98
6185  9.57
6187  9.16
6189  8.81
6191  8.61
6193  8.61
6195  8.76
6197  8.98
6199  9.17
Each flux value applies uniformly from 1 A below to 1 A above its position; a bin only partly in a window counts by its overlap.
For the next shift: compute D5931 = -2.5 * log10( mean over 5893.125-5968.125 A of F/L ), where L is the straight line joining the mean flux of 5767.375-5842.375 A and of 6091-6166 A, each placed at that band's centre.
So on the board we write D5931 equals 0.34 mag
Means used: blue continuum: 12.1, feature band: 8.93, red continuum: 12.5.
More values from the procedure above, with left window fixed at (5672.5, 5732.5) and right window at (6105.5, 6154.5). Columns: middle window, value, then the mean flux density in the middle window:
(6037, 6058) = 0.01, 12.6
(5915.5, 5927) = 0.32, 9.05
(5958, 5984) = 0.20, 10.3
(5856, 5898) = 0.49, 7.61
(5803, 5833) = -0.02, 12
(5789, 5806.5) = -0.10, 12.7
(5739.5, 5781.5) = -0.04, 12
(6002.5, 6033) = 0.08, 11.7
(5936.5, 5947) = 0.18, 10.4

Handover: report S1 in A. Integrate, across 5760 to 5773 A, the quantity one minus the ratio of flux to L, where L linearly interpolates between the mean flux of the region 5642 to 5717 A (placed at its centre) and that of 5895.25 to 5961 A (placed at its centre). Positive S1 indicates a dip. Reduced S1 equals -1.7 A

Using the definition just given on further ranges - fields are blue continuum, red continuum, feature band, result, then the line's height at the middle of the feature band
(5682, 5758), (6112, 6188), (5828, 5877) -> 3.2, 11.6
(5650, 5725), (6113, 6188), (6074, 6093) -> -2.8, 11.4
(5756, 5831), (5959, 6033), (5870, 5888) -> 5.8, 11.6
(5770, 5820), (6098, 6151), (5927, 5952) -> 4.9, 12.5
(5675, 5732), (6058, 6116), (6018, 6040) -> 1.3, 12.7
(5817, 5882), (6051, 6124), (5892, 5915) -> 9.6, 11.2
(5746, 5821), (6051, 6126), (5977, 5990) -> 1.9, 12.6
